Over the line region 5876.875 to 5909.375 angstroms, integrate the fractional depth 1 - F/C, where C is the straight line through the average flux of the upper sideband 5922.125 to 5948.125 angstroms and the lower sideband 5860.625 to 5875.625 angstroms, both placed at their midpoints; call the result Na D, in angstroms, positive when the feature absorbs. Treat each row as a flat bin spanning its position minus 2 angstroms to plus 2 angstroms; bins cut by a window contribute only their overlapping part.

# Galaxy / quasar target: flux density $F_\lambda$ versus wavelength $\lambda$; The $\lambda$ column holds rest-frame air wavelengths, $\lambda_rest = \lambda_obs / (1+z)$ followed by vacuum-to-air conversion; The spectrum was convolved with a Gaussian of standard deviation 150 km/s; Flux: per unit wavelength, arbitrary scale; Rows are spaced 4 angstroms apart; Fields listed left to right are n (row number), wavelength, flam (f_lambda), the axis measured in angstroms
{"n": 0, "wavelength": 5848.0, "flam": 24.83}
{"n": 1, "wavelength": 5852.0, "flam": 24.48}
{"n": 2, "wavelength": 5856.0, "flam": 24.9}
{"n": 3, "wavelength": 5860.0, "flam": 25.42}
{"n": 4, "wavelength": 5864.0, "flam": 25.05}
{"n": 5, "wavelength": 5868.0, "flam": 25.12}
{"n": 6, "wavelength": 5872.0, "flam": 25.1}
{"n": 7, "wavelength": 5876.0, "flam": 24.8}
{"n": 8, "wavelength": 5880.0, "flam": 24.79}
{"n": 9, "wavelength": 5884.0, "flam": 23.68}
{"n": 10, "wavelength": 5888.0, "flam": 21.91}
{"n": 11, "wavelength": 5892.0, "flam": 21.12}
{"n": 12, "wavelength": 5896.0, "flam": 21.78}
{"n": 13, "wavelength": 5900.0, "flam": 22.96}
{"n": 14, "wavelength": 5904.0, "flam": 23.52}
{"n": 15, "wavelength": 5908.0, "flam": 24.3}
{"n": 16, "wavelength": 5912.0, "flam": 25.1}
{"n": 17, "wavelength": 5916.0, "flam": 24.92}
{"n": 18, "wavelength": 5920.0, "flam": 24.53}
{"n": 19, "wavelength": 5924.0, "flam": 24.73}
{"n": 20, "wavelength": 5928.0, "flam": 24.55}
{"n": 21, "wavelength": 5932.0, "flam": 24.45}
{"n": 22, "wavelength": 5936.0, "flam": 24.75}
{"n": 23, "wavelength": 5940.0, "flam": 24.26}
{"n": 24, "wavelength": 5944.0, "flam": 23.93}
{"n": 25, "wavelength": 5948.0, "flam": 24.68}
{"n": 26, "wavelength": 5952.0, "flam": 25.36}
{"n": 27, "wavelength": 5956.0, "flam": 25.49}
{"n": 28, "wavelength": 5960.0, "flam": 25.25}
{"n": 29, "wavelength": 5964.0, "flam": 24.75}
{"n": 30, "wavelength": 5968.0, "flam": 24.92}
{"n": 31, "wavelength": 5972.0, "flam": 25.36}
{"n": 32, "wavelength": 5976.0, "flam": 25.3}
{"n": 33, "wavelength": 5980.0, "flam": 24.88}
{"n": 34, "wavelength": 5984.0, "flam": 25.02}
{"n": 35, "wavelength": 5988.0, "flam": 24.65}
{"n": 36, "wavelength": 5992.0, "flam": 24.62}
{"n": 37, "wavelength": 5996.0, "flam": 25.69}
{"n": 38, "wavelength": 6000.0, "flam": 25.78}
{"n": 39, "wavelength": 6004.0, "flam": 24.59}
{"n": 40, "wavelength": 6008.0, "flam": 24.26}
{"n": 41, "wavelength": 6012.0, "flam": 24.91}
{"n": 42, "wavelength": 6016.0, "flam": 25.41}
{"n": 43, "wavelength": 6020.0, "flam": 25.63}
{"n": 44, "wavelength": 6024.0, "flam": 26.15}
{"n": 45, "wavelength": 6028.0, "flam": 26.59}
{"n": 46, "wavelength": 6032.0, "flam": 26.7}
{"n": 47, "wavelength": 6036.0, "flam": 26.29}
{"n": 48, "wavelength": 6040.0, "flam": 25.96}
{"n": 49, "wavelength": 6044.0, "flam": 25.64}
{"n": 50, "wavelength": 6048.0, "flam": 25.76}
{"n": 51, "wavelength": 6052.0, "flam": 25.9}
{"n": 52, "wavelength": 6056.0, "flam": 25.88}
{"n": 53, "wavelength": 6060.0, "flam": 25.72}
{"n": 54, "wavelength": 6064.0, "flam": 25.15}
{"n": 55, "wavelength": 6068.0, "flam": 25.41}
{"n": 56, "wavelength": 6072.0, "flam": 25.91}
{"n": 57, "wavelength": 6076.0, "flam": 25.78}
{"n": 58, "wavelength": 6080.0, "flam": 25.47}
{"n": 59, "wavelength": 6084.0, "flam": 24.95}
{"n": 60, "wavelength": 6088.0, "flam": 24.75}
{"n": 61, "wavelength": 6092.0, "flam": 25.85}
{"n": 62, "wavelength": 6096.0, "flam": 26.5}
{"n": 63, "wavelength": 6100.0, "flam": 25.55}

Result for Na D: 2.37 angstroms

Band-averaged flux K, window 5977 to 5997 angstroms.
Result 25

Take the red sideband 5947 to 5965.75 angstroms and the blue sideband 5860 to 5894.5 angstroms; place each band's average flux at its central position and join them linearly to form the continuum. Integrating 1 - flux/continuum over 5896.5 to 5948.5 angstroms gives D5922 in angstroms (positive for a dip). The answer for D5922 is 0.8 angstroms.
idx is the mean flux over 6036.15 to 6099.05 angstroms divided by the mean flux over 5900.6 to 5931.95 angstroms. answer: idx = 1.05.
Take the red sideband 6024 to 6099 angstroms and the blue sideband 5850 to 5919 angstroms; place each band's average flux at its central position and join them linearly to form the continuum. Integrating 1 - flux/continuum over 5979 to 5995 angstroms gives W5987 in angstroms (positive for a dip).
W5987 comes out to 0.1 angstroms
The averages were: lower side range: 24.1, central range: 24.8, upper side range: 25.8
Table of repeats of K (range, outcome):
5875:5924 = 23.6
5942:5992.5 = 24.9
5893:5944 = 24.1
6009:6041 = 25.9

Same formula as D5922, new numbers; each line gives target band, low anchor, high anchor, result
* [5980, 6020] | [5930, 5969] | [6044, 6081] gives 0.3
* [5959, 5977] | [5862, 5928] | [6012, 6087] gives -0.2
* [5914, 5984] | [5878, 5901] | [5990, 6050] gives -2.4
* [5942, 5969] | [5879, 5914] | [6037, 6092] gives -1.0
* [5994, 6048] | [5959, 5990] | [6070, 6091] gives -1.0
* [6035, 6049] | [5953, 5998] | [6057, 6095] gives -0.3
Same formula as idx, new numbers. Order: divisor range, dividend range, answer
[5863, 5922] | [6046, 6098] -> 1.07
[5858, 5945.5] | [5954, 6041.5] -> 1.05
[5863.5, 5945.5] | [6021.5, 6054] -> 1.09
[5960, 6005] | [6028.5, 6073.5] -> 1.03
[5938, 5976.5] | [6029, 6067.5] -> 1.04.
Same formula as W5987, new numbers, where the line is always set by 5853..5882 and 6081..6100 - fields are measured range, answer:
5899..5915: 0.6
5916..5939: 0.5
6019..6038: -0.7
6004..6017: 0.3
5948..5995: 0.4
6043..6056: -0.2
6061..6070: 0.0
